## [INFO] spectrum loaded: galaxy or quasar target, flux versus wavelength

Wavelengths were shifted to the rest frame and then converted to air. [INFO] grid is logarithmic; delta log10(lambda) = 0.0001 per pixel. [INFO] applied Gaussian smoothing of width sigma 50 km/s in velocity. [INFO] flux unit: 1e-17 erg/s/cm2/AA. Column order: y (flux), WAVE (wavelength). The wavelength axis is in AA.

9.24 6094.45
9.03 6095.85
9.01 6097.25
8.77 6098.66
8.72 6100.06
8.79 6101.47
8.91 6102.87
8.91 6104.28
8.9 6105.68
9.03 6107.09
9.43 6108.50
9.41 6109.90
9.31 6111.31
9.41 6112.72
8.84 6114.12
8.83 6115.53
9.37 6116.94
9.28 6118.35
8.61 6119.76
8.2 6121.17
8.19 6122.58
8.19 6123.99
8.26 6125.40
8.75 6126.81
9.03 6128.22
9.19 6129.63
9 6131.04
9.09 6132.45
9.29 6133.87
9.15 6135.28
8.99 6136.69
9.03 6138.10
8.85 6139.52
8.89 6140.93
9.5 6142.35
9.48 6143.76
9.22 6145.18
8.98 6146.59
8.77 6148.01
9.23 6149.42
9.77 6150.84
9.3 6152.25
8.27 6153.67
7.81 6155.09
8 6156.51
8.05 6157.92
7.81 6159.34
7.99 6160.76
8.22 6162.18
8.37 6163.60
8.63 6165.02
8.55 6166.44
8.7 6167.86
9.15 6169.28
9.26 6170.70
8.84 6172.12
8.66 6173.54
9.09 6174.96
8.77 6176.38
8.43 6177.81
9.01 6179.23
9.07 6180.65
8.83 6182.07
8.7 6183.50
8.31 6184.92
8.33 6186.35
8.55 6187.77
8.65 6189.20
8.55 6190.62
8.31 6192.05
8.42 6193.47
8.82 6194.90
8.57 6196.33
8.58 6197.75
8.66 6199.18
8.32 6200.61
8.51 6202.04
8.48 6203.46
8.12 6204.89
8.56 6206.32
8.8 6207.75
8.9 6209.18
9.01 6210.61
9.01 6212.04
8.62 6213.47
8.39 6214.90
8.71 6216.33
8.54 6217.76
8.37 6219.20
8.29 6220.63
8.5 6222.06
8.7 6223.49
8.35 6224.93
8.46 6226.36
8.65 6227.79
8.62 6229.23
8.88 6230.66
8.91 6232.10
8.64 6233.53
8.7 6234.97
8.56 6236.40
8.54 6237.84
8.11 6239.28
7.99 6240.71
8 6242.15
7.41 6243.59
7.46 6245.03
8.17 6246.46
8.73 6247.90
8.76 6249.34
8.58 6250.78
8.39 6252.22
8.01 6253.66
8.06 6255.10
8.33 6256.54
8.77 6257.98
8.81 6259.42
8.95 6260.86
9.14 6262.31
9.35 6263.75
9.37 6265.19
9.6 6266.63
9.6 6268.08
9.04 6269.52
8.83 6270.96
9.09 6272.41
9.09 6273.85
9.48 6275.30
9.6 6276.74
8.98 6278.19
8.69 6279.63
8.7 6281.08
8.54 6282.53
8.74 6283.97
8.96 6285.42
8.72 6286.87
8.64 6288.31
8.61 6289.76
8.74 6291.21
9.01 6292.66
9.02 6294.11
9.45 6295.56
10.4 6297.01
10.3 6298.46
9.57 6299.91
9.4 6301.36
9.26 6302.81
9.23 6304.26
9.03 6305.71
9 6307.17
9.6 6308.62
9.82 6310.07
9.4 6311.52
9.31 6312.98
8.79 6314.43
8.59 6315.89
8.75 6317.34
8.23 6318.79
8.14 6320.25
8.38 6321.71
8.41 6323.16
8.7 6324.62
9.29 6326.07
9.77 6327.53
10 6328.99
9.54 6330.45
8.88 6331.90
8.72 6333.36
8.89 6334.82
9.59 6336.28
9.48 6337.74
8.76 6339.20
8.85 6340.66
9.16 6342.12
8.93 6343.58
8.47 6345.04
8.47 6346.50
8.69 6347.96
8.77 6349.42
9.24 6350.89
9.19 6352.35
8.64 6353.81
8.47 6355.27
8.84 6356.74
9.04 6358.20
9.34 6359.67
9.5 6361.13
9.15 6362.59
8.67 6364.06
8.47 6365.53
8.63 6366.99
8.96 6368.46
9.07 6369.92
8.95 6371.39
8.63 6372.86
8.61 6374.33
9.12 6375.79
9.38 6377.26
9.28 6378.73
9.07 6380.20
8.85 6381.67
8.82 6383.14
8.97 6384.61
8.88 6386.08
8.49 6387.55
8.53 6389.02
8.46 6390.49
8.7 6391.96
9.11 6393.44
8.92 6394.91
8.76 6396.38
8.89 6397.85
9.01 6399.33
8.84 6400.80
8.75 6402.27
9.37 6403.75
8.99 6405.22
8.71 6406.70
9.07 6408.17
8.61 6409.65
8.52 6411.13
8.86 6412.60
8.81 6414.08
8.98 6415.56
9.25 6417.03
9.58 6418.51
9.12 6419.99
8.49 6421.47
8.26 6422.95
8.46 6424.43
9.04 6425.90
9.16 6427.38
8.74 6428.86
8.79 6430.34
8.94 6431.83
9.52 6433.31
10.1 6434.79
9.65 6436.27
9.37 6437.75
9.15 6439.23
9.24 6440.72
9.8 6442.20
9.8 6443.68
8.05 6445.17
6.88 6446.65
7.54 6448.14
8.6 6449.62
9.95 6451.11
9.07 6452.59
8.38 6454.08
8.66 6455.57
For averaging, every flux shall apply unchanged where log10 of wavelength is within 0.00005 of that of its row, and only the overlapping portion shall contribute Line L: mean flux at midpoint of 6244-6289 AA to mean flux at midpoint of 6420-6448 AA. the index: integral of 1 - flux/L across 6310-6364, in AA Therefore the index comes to -0.6 AA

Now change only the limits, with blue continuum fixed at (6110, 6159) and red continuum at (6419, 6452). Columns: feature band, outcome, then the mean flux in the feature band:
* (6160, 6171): 0.4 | 8.58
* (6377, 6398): 0.2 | 8.86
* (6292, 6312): -1.2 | 9.47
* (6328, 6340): -0.4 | 9.24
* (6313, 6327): 0.4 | 8.64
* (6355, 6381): -0.1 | 8.96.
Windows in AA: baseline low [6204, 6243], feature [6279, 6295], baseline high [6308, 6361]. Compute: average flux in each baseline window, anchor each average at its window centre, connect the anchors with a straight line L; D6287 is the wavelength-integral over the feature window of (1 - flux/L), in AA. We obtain 0.0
